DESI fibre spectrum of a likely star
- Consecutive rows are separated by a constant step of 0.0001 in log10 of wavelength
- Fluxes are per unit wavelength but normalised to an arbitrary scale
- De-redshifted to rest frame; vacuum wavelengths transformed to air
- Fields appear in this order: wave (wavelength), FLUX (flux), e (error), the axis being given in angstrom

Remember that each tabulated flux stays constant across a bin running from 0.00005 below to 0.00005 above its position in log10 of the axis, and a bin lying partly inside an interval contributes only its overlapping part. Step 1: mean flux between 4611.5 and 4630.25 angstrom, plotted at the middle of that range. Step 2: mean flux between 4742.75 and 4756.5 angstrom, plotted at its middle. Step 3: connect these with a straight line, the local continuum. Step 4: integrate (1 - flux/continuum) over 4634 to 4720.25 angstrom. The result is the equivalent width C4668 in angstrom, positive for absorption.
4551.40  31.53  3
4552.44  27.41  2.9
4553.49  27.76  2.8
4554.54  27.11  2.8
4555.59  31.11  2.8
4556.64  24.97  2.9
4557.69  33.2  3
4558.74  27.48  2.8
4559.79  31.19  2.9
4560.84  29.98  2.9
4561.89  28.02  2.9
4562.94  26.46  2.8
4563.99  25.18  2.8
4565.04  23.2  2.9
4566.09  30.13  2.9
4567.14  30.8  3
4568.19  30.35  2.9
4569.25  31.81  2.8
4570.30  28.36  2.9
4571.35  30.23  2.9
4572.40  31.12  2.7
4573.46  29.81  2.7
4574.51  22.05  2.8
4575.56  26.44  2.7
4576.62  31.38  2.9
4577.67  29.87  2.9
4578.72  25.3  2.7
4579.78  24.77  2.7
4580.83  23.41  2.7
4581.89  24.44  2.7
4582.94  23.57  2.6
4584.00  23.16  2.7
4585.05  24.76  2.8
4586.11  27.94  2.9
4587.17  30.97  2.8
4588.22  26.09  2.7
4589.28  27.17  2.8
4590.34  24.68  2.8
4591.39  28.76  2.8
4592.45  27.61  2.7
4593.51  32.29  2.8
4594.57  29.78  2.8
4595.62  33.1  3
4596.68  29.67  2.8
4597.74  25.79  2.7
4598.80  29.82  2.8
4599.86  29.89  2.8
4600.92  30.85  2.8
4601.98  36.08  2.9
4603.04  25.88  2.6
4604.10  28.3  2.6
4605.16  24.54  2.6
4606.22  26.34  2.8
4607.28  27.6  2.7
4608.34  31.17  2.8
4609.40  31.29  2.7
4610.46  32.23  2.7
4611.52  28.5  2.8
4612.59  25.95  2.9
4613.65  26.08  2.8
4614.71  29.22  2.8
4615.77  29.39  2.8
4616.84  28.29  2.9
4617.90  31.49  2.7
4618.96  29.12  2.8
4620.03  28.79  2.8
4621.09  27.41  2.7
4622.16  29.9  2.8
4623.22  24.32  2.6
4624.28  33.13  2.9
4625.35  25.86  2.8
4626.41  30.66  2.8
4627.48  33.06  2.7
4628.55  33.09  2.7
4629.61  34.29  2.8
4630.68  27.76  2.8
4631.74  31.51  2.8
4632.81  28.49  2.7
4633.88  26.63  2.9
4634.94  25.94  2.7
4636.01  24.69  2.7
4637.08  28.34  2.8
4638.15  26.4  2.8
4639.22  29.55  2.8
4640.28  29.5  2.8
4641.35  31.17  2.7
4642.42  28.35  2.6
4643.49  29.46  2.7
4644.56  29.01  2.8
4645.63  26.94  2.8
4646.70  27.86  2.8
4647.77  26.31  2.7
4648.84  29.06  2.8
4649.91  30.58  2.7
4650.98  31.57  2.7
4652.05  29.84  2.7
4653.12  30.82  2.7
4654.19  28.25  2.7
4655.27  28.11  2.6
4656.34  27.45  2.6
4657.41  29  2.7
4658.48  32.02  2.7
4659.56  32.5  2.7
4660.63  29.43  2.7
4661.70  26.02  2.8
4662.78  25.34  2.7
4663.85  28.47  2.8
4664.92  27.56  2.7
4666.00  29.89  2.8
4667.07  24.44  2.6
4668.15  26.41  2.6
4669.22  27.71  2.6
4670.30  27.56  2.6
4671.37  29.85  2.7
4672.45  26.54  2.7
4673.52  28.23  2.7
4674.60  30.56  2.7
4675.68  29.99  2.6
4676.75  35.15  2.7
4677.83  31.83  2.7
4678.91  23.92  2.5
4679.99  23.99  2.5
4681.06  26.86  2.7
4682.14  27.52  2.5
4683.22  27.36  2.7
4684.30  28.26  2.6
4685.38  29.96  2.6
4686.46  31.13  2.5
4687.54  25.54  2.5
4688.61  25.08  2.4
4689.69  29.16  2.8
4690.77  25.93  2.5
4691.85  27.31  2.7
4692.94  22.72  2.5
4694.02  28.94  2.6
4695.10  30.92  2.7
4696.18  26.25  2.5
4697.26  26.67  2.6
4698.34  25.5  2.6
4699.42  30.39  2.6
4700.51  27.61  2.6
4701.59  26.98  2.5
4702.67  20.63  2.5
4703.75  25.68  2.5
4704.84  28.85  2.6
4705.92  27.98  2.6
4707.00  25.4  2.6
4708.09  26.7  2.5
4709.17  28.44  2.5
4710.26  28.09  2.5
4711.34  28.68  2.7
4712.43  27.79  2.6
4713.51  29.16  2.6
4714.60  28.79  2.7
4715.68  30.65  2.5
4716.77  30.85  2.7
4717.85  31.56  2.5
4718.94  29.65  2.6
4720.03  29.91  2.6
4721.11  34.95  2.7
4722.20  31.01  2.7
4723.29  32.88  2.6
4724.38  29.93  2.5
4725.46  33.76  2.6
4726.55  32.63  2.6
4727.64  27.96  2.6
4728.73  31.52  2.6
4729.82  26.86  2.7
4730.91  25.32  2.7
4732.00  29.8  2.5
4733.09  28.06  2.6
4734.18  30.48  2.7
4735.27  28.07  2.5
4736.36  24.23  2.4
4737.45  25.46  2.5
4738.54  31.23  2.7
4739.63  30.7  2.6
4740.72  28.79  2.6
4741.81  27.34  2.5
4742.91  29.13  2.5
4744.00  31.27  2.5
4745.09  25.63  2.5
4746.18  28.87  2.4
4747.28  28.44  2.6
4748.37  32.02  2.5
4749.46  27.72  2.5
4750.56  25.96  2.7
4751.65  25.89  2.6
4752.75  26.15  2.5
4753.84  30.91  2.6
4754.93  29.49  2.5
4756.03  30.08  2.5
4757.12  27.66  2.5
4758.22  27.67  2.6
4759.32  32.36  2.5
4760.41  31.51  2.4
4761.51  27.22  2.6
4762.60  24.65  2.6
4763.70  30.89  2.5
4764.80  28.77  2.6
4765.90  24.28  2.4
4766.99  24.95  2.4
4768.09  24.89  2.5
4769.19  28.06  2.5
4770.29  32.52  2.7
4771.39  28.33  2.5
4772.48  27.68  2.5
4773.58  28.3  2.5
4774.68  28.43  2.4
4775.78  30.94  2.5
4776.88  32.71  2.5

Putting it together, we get 2.5 angstrom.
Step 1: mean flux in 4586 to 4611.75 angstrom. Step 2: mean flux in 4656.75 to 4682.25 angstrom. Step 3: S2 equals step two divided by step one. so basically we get 0.98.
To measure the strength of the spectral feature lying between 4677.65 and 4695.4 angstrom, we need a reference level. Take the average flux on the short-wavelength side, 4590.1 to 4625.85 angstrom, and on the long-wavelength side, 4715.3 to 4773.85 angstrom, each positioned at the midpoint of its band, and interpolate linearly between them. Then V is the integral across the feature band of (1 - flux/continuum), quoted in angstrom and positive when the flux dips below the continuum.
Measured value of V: 1.0 angstrom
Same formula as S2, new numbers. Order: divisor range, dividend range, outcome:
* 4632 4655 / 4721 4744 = 1.03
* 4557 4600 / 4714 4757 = 1.05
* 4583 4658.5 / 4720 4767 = 1.01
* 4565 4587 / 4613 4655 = 1.06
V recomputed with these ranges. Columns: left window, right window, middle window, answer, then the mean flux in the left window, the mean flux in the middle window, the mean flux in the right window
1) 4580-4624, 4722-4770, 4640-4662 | -0.7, 28.2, 29.2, 28.6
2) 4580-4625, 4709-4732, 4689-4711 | 2.0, 28.3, 27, 30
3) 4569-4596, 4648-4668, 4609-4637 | -0.8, 27.6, 29.1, 28.8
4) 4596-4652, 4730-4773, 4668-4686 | 0.2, 29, 28.4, 28.3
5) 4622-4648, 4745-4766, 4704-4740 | -0.9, 28.9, 29.3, 28.4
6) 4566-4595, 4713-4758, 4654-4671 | 0.2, 27.7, 28.1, 29.3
